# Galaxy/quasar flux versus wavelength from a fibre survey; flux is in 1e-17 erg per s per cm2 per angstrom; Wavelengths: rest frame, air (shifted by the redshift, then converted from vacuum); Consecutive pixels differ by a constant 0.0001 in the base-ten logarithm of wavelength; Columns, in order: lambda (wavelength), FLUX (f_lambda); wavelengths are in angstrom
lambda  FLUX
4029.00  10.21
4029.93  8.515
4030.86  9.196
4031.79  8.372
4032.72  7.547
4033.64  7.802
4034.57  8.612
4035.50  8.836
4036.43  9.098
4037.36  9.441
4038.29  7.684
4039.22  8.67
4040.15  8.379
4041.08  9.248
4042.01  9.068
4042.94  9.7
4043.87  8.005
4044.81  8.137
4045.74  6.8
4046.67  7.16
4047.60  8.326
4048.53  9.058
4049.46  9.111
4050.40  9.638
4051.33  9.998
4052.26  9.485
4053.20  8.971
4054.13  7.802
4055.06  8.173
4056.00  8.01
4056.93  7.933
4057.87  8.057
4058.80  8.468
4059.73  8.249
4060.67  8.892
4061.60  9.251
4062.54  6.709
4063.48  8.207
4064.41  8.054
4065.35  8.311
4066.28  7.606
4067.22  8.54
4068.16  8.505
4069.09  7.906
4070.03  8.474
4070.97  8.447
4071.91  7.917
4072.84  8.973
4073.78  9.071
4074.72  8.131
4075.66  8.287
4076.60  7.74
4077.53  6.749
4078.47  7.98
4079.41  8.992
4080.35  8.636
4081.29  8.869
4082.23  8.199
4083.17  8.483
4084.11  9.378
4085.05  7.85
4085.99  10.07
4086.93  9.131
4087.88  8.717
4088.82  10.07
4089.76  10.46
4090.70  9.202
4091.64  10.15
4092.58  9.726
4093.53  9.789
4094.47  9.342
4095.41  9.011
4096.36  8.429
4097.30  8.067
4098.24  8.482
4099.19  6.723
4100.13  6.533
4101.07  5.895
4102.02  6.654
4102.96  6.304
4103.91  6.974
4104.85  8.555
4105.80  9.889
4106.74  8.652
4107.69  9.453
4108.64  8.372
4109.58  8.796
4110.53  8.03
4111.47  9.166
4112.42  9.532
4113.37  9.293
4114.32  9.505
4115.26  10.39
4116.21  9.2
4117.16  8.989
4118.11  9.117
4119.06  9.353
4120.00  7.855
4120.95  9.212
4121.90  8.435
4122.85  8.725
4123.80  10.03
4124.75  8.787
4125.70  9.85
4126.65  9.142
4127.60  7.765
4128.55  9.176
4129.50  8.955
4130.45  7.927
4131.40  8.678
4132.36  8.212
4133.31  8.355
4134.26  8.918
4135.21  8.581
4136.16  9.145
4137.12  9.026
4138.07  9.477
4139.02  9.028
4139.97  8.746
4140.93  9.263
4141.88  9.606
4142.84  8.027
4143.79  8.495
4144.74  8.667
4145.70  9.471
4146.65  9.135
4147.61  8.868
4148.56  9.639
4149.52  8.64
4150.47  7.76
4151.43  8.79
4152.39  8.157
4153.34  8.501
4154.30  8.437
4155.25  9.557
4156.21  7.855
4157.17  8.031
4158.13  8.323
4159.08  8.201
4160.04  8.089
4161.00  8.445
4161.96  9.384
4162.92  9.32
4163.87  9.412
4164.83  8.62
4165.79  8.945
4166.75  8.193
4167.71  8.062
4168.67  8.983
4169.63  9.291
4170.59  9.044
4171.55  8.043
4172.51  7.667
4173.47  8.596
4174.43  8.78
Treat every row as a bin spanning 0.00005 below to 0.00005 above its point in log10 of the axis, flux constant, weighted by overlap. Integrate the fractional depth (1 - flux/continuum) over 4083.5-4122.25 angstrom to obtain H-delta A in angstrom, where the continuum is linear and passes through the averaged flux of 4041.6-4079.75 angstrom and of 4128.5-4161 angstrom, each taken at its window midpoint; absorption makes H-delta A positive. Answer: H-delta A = -1.0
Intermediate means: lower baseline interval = 8.36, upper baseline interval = 8.69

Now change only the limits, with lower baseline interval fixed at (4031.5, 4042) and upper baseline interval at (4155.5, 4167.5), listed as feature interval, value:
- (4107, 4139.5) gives -1.47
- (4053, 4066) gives 0.54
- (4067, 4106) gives 0.50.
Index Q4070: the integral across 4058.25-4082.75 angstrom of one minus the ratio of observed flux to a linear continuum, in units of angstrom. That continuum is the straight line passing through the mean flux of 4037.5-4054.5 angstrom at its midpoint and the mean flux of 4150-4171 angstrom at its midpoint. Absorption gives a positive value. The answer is 1.0 angstrom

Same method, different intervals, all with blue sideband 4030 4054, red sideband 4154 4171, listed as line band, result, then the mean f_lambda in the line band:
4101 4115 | 0.4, 8.44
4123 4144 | -0.5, 8.87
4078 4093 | -0.8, 9.12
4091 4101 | 0.2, 8.53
